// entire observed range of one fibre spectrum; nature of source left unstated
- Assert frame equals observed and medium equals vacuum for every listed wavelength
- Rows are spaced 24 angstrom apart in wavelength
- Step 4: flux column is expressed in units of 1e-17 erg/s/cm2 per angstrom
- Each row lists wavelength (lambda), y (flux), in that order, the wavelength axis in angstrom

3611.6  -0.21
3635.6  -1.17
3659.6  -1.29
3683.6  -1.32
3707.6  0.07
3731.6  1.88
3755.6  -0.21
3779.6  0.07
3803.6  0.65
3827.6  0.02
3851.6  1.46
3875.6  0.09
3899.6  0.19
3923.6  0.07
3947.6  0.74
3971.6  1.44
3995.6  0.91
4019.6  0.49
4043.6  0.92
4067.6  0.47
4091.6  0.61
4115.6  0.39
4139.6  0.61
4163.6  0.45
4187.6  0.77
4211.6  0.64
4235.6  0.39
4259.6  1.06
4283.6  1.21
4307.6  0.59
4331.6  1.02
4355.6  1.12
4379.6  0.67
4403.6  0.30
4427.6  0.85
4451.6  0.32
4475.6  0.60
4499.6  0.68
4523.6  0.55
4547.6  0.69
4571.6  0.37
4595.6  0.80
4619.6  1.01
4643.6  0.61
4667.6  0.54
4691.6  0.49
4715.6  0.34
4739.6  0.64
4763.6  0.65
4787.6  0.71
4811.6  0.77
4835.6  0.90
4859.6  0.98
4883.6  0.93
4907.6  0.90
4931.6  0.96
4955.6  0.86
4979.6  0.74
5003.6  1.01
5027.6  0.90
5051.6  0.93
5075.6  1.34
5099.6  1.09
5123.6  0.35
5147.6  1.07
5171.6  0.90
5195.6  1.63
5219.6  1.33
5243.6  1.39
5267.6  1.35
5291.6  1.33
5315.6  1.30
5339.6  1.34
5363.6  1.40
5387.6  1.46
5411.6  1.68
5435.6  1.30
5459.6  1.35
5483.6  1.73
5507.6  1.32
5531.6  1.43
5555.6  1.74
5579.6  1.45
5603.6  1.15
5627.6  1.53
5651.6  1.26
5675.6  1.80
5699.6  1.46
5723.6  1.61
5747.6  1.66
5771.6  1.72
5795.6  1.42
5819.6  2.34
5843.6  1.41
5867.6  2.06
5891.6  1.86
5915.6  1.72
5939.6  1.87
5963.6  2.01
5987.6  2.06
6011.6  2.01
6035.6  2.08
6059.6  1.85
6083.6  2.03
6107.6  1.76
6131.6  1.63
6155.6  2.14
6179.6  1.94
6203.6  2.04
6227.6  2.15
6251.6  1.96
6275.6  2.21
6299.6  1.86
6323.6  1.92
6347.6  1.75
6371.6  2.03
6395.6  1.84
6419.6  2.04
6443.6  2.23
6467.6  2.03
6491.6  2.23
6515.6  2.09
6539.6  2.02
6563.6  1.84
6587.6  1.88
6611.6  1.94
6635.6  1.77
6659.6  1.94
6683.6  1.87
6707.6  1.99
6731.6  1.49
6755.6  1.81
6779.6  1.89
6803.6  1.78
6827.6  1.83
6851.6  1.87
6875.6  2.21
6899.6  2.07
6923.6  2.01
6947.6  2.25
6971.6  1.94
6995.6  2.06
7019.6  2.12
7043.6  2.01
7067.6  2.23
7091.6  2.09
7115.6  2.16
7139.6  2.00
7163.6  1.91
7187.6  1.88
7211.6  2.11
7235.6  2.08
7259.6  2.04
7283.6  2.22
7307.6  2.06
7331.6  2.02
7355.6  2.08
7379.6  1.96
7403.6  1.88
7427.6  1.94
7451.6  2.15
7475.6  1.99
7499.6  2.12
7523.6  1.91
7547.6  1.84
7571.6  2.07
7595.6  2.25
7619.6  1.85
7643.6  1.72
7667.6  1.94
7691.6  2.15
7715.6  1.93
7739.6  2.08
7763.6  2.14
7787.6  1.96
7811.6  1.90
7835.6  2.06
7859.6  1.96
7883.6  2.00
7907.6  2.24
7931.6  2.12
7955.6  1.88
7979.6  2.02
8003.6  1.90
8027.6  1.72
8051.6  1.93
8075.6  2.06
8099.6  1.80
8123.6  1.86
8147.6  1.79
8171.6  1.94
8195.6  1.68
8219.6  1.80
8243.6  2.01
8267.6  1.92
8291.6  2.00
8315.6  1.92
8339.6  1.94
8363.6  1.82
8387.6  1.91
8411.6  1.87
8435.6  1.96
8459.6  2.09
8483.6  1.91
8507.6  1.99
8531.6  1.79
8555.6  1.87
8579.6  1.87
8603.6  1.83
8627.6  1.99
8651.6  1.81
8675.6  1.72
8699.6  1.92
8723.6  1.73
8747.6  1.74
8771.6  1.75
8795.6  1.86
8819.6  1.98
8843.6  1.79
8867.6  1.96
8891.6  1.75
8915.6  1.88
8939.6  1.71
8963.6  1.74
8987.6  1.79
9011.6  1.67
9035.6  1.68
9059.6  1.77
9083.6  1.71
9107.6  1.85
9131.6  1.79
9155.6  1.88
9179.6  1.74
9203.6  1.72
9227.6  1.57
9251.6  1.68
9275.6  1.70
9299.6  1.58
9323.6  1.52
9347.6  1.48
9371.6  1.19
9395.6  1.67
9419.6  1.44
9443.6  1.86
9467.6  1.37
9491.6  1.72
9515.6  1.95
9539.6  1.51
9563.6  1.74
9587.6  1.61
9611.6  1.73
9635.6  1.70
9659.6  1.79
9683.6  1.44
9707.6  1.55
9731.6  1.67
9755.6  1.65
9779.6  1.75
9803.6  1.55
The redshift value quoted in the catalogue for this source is 0.30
